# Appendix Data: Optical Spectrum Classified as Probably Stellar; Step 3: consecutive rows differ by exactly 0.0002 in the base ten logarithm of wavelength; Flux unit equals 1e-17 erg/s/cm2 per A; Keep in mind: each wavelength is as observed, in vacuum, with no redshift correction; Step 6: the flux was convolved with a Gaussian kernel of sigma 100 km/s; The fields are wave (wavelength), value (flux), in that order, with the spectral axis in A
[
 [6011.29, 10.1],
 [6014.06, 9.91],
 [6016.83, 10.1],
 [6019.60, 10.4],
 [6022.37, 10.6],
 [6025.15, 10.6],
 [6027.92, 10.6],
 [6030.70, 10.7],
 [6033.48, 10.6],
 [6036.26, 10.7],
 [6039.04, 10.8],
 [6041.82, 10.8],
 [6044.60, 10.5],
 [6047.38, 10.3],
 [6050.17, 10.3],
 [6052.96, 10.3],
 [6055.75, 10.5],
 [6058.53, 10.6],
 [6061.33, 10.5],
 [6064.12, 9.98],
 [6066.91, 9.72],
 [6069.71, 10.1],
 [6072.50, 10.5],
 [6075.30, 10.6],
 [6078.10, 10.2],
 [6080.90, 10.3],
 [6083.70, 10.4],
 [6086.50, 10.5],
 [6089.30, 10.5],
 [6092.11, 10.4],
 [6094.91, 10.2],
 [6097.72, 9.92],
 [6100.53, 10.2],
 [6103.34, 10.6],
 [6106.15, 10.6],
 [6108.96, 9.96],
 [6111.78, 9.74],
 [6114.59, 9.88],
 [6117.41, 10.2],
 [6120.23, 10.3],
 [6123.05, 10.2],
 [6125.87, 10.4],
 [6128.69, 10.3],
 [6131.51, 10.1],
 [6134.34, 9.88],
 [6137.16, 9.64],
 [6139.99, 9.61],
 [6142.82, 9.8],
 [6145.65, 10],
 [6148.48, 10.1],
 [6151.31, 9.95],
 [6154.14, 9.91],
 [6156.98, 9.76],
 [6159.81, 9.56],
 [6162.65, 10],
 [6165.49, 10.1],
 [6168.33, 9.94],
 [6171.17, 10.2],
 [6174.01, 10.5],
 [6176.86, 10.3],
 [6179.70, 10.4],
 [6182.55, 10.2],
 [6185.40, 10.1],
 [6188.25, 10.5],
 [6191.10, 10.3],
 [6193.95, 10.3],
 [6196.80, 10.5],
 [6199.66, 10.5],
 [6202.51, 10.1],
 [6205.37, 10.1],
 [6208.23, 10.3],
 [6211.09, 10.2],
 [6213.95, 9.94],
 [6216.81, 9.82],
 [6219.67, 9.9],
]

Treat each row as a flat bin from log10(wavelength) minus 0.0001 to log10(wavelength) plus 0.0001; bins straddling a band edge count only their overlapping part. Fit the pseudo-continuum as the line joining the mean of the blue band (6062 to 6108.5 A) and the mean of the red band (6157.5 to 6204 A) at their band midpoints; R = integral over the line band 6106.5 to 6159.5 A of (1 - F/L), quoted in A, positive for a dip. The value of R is 1.4 A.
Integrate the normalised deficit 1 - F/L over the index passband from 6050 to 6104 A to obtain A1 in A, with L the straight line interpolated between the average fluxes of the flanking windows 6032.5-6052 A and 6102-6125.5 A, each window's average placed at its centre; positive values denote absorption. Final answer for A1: 0.37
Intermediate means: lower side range 10.6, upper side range 10.2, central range 10.3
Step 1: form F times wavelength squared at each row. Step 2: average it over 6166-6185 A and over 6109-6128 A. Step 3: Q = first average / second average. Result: 1.03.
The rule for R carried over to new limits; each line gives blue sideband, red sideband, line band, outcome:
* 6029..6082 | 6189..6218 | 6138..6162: 1.1 A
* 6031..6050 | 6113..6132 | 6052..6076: 0.4 A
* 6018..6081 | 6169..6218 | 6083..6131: 0.5 A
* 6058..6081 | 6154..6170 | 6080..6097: -0.3 A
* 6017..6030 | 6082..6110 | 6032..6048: -0.2 A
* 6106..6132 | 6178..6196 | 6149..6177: 0.7 A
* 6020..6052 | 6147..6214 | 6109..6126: 0.4 A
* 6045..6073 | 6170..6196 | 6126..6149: 0.8 A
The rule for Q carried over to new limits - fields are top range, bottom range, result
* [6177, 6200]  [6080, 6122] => 1.04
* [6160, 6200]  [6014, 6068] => 1.03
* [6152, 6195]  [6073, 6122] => 1.01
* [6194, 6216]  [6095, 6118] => 1.04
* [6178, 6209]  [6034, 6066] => 1.03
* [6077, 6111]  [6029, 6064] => 0.99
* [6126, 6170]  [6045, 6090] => 0.99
